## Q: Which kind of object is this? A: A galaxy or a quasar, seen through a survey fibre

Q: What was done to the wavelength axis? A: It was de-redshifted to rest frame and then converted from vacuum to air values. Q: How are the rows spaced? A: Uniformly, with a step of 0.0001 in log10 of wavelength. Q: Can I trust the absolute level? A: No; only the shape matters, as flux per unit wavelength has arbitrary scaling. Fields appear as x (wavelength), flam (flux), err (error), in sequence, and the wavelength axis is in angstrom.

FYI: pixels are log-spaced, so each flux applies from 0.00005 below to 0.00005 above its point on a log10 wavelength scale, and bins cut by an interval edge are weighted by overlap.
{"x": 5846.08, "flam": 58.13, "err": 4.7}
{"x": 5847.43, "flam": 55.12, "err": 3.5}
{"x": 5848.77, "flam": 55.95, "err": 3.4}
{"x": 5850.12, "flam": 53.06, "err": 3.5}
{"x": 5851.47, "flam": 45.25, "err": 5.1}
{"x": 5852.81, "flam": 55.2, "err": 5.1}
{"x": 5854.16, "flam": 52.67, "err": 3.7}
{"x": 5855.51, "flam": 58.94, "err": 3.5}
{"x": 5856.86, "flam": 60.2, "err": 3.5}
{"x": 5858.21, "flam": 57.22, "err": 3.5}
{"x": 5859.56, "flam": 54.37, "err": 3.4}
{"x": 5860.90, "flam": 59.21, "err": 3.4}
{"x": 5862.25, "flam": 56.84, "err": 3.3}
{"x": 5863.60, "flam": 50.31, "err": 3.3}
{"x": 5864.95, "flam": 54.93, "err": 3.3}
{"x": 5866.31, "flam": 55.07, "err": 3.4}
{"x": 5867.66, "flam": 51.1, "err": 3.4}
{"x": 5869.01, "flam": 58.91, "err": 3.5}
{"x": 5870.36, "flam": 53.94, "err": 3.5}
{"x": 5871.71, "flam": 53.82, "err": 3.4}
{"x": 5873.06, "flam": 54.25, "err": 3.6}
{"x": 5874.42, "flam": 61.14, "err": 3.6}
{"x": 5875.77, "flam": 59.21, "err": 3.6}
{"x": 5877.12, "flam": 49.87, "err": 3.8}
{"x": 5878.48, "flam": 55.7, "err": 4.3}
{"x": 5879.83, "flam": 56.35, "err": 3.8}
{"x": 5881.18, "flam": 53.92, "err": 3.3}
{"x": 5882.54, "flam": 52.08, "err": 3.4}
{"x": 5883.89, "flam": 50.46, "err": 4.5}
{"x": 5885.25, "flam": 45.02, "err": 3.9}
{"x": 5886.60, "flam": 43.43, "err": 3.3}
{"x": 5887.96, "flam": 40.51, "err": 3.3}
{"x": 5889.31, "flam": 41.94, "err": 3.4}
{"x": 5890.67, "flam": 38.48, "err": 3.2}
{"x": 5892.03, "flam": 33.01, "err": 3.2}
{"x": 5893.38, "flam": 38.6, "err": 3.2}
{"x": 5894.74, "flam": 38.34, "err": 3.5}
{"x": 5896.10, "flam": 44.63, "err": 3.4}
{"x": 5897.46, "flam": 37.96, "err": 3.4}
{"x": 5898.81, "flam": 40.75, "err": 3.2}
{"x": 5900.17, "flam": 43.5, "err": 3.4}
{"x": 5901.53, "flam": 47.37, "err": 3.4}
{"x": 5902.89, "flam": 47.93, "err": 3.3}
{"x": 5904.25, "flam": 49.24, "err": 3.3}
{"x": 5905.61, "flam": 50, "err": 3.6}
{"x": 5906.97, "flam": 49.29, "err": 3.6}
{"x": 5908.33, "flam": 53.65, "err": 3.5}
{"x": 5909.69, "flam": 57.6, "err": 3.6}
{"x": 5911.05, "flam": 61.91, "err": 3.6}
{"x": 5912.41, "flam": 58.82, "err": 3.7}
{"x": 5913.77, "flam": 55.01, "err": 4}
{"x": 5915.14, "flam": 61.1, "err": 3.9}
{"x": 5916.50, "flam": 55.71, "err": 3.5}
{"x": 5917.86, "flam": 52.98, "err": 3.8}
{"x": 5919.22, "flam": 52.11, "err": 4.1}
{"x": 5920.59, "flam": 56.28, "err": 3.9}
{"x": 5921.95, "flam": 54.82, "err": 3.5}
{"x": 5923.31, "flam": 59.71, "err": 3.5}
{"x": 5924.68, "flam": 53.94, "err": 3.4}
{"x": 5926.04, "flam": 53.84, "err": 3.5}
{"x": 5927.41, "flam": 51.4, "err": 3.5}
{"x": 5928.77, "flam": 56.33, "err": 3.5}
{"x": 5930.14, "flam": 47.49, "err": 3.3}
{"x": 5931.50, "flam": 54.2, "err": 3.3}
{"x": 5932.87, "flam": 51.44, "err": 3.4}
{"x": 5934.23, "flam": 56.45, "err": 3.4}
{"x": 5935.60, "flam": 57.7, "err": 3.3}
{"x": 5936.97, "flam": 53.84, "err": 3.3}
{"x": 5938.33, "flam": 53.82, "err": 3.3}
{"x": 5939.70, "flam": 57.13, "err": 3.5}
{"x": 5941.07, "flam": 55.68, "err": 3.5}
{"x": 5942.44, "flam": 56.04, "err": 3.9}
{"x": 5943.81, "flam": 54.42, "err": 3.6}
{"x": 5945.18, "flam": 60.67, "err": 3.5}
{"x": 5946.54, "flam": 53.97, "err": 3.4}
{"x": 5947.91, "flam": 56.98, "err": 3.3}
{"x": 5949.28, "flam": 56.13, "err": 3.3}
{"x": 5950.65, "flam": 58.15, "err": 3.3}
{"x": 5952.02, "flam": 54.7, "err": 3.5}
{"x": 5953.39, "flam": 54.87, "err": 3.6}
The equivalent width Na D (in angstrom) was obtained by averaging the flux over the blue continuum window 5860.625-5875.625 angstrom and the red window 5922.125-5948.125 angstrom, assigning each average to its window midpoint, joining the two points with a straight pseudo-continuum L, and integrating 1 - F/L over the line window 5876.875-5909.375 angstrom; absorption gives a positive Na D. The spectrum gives 5.45 angstrom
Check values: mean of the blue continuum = 55.4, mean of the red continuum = 55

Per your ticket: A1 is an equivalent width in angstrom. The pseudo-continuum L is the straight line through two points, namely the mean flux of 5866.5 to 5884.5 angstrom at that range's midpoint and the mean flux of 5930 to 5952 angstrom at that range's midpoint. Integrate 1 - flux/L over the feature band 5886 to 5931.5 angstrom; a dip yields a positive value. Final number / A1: 4.7 angstrom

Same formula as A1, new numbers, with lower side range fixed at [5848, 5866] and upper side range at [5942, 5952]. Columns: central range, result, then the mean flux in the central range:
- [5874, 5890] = 1.4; 50.6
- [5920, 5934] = 0.5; 54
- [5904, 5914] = 0.2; 54.7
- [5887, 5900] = 3.7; 39.6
